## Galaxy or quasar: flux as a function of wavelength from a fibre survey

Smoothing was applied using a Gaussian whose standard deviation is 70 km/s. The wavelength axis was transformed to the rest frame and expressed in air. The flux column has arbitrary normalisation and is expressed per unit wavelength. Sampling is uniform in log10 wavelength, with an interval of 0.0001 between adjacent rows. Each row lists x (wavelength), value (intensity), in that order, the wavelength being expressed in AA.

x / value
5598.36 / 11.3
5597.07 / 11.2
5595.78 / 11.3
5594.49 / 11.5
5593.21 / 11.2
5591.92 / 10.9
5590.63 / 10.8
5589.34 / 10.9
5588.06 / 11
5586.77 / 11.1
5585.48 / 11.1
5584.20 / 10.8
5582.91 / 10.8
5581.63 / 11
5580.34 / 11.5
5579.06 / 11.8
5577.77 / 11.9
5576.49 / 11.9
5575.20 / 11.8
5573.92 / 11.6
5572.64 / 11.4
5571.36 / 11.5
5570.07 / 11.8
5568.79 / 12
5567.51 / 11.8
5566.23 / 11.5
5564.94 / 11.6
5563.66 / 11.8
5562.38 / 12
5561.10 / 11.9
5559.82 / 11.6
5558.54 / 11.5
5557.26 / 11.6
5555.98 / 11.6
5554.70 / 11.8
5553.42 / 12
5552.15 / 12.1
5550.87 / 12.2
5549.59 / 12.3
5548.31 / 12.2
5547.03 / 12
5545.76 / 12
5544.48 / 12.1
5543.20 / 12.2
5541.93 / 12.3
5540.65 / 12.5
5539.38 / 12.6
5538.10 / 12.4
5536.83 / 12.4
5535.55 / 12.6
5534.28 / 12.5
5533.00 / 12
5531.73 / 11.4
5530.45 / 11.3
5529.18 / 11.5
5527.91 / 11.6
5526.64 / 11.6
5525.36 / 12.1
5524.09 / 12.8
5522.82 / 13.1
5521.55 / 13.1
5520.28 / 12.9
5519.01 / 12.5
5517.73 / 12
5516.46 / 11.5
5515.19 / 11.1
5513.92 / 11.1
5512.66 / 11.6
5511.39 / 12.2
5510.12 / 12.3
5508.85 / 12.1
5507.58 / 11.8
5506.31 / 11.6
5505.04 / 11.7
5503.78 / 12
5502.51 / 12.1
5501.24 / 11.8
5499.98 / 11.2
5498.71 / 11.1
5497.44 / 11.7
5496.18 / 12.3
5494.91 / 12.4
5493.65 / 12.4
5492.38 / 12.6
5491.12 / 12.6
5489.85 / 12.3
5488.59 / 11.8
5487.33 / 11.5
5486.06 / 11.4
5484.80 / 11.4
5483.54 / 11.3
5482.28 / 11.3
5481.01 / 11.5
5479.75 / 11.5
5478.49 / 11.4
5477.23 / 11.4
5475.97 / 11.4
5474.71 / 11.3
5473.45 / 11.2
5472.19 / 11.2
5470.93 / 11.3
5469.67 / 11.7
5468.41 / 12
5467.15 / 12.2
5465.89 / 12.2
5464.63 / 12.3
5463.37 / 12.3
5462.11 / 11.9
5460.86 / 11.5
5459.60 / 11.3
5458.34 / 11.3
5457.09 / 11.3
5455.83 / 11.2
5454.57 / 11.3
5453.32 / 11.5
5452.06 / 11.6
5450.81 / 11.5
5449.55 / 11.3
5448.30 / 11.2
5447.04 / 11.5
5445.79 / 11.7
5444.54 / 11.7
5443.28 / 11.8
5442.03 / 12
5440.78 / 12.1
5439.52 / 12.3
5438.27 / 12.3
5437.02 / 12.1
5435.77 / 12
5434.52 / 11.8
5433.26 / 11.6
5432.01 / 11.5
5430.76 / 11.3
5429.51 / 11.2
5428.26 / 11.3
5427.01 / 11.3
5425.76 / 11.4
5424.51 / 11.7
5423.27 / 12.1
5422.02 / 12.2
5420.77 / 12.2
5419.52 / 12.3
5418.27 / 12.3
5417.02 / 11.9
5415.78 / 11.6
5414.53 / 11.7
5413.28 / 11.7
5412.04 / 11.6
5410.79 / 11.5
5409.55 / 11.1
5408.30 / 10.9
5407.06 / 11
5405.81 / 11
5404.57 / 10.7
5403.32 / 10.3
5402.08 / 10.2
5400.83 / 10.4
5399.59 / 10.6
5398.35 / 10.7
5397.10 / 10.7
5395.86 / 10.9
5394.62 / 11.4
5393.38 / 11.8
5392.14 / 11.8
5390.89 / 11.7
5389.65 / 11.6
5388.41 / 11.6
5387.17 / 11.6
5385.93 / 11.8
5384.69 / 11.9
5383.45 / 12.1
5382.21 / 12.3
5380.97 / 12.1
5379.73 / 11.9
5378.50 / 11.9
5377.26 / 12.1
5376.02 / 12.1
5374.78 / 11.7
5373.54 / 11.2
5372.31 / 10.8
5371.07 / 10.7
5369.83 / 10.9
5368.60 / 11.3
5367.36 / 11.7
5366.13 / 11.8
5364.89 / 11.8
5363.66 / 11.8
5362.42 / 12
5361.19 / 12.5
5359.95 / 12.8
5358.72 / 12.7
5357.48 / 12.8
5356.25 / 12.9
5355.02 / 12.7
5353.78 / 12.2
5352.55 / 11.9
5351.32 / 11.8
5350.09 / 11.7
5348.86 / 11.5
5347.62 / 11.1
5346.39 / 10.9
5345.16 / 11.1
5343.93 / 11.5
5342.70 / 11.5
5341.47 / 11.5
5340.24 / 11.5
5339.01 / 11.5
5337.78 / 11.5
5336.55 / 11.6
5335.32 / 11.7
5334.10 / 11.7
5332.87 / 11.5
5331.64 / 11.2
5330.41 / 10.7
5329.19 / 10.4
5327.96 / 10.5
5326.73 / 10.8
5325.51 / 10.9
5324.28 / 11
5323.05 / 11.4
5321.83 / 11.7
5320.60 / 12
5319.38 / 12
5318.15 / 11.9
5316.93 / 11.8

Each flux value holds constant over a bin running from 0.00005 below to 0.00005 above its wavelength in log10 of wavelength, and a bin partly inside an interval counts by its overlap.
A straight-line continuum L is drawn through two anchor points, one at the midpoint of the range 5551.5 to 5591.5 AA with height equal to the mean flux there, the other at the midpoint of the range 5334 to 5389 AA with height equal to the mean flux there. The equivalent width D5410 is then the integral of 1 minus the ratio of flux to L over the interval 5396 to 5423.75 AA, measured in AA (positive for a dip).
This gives 1.0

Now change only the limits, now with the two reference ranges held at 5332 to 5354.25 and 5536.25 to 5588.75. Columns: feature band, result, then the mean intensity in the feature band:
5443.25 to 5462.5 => 0.3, 11.5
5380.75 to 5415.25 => 0.9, 11.3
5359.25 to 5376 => -0.1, 11.6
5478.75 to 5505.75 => -0.2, 11.8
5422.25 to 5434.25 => 0.1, 11.5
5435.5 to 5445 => -0.3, 12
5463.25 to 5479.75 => 0.0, 11.7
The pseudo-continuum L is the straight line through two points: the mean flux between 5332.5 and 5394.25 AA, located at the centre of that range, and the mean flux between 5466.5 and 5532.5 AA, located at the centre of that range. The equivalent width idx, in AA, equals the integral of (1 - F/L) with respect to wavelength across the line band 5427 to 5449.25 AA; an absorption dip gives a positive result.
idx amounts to 0.15 AA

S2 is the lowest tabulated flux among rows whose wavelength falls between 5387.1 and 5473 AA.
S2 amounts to 10.2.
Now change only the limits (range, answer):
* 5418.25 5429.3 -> 11.3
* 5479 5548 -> 11.1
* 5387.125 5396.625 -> 10.9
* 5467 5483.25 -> 11.2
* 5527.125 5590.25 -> 10.8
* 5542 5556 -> 11.6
